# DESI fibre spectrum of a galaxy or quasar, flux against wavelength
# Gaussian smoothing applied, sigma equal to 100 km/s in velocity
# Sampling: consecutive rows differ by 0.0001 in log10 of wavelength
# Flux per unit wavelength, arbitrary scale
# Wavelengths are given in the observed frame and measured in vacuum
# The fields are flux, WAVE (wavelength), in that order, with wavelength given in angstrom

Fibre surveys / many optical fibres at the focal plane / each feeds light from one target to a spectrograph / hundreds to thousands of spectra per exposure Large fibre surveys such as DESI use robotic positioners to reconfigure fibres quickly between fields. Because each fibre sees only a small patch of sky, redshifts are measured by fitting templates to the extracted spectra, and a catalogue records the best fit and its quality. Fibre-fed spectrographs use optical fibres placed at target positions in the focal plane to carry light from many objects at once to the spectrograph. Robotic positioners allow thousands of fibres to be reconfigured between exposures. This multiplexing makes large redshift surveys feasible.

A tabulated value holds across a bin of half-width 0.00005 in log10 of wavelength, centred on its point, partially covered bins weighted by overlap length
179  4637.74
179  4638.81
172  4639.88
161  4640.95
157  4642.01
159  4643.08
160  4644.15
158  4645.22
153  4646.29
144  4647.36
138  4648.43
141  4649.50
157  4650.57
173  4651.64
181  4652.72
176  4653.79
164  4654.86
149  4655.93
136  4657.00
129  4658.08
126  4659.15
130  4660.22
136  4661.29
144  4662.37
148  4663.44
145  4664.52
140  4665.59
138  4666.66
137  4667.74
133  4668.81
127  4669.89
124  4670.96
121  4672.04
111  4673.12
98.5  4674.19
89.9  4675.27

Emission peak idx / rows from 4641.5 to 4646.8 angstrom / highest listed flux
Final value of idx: 160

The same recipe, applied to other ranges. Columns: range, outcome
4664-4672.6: 145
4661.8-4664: 148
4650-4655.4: 181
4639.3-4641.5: 172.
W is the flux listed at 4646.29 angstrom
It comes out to 153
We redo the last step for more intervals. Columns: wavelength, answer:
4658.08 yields 129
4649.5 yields 141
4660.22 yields 130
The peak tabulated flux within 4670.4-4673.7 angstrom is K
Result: 124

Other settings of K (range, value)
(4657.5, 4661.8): 136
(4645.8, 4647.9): 153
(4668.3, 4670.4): 133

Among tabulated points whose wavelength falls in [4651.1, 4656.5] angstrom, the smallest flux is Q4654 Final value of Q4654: 149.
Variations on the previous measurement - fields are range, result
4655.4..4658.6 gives 129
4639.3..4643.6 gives 157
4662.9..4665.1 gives 145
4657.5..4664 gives 126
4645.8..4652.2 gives 138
